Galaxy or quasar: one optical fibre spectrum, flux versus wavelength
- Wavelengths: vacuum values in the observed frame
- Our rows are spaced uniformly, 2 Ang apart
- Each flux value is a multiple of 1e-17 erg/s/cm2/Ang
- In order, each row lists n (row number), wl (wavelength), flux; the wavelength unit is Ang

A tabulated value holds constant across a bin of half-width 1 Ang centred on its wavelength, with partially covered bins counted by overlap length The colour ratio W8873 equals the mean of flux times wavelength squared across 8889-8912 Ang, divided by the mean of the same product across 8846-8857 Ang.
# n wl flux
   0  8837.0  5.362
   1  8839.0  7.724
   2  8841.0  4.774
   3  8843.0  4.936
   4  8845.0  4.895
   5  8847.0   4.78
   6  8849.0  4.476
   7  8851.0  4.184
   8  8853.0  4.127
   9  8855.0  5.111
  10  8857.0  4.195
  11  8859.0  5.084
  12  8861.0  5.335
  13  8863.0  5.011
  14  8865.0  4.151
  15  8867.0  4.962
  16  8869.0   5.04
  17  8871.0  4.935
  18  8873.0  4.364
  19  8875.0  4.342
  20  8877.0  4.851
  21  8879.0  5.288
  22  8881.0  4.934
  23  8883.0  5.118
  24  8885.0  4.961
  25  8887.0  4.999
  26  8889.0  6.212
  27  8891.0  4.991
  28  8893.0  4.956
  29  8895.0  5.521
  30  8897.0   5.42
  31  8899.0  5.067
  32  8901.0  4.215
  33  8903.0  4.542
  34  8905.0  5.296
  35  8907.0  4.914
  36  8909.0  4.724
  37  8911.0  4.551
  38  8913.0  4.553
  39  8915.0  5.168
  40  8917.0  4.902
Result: 1.12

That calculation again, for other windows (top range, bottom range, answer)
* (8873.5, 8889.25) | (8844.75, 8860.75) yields 1.09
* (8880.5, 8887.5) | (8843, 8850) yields 1.06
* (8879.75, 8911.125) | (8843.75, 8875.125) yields 1.08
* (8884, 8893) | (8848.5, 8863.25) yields 1.13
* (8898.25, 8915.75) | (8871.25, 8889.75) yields 0.96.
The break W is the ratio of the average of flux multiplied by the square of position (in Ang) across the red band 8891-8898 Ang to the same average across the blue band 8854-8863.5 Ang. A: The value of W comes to 1.07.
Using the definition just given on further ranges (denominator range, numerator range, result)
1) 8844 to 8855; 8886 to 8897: 1.19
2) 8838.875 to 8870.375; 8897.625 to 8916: 1.00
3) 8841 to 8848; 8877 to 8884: 1.05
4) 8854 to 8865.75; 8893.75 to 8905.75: 1.05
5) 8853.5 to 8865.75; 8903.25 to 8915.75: 1.02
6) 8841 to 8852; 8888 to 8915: 1.09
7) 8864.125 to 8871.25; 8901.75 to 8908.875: 1.03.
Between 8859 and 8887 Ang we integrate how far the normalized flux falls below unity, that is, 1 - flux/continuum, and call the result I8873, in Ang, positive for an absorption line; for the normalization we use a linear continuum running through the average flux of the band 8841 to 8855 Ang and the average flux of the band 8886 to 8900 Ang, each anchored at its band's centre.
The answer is 0.7 Ang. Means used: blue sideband 4.62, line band 4.88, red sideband 5.31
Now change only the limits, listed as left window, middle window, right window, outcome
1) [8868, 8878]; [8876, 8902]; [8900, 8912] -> -2.27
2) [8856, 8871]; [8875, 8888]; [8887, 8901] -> 0.28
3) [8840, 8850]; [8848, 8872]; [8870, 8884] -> 0.42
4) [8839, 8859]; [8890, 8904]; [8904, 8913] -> -0.38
